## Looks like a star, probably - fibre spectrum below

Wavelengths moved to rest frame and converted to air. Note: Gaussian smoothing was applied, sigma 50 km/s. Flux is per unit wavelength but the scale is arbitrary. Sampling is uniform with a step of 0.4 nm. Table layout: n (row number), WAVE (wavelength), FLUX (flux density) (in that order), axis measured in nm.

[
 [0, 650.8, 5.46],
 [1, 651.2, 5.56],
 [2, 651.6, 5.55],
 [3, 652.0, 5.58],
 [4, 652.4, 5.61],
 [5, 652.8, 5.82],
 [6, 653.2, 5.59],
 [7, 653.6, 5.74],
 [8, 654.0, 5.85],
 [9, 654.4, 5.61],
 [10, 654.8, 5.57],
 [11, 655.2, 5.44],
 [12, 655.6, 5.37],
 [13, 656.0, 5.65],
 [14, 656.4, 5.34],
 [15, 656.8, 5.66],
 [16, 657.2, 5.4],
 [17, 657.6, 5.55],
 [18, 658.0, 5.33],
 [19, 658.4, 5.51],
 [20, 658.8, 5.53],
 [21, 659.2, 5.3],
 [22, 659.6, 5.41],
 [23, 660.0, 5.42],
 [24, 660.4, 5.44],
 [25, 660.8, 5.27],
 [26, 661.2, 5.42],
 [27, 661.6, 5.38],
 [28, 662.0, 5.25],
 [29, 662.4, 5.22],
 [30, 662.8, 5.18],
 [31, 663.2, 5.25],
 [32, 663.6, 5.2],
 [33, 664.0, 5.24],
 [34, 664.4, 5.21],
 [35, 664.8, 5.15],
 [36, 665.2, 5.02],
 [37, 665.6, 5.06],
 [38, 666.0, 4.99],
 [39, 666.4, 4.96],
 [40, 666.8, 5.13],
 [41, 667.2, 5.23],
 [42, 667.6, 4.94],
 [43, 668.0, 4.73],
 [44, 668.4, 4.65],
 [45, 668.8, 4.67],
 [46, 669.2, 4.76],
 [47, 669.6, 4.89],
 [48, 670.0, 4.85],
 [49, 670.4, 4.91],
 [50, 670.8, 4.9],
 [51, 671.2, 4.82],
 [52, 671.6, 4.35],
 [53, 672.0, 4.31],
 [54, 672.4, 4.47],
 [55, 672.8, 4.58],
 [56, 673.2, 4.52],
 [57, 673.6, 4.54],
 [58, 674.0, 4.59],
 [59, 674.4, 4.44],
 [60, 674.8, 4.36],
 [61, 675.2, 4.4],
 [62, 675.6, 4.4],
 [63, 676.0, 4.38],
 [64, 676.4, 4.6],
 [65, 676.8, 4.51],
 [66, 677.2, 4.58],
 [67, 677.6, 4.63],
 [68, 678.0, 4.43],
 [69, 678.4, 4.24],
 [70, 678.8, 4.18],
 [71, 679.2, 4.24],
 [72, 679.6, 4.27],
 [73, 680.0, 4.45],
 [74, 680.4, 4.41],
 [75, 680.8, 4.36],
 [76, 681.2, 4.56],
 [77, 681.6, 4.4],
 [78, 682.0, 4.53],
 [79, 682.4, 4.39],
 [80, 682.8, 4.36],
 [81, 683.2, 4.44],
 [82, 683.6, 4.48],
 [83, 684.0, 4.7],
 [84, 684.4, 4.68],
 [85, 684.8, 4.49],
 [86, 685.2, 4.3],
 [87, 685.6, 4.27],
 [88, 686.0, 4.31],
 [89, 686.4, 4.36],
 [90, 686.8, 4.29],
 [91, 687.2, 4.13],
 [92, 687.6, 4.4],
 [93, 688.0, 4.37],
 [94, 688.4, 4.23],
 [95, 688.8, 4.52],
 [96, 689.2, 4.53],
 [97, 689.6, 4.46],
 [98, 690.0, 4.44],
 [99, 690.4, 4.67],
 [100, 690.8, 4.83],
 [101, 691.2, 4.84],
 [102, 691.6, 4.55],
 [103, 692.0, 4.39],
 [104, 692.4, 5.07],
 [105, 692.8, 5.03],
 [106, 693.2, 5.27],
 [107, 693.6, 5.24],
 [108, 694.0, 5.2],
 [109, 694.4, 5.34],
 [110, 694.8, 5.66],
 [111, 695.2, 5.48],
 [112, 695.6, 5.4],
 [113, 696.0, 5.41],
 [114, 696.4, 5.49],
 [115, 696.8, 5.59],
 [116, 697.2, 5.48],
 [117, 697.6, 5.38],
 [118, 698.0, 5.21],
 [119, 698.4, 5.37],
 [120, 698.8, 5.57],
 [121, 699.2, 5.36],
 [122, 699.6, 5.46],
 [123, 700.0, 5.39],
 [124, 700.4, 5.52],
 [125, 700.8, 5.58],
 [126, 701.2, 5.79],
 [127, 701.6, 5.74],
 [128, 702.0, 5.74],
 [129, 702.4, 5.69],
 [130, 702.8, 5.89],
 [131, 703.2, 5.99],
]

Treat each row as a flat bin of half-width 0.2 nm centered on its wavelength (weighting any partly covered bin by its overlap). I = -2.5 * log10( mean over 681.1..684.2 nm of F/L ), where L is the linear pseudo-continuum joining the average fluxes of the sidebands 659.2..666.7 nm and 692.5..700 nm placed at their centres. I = 0.19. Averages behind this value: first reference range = 5.23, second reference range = 5.38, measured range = 4.48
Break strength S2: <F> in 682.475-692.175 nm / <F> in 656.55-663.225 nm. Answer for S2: 0.8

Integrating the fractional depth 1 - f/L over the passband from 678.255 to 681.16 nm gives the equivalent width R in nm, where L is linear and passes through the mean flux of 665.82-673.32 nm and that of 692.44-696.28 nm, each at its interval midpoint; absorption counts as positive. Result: 0.394 nm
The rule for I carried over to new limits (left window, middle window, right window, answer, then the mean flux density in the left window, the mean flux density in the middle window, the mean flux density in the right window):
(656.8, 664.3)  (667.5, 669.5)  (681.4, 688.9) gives 0.067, 5.36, 4.75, 4.4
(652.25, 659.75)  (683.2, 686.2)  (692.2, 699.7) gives 0.211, 5.54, 4.46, 5.37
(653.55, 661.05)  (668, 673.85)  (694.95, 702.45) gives 0.179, 5.49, 4.66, 5.51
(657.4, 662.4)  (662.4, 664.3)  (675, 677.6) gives -0.003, 5.39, 5.22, 4.49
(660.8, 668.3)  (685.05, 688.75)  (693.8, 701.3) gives 0.236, 5.14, 4.3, 5.45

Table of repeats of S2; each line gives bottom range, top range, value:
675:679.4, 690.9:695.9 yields 1.16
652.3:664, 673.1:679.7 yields 0.81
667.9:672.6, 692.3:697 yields 1.14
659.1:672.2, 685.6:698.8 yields 0.97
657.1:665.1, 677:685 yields 0.83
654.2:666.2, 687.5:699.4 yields 0.94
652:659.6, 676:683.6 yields 0.80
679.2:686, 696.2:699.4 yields 1.23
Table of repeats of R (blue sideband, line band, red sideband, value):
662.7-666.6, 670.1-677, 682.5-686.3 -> 0.40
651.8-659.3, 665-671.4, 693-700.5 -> 0.70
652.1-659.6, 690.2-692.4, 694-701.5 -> 0.32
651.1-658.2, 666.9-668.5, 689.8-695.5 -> 0.14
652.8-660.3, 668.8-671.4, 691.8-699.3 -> 0.29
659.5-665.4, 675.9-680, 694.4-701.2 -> 0.72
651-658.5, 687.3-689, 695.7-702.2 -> 0.36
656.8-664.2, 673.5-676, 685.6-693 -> 0.25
